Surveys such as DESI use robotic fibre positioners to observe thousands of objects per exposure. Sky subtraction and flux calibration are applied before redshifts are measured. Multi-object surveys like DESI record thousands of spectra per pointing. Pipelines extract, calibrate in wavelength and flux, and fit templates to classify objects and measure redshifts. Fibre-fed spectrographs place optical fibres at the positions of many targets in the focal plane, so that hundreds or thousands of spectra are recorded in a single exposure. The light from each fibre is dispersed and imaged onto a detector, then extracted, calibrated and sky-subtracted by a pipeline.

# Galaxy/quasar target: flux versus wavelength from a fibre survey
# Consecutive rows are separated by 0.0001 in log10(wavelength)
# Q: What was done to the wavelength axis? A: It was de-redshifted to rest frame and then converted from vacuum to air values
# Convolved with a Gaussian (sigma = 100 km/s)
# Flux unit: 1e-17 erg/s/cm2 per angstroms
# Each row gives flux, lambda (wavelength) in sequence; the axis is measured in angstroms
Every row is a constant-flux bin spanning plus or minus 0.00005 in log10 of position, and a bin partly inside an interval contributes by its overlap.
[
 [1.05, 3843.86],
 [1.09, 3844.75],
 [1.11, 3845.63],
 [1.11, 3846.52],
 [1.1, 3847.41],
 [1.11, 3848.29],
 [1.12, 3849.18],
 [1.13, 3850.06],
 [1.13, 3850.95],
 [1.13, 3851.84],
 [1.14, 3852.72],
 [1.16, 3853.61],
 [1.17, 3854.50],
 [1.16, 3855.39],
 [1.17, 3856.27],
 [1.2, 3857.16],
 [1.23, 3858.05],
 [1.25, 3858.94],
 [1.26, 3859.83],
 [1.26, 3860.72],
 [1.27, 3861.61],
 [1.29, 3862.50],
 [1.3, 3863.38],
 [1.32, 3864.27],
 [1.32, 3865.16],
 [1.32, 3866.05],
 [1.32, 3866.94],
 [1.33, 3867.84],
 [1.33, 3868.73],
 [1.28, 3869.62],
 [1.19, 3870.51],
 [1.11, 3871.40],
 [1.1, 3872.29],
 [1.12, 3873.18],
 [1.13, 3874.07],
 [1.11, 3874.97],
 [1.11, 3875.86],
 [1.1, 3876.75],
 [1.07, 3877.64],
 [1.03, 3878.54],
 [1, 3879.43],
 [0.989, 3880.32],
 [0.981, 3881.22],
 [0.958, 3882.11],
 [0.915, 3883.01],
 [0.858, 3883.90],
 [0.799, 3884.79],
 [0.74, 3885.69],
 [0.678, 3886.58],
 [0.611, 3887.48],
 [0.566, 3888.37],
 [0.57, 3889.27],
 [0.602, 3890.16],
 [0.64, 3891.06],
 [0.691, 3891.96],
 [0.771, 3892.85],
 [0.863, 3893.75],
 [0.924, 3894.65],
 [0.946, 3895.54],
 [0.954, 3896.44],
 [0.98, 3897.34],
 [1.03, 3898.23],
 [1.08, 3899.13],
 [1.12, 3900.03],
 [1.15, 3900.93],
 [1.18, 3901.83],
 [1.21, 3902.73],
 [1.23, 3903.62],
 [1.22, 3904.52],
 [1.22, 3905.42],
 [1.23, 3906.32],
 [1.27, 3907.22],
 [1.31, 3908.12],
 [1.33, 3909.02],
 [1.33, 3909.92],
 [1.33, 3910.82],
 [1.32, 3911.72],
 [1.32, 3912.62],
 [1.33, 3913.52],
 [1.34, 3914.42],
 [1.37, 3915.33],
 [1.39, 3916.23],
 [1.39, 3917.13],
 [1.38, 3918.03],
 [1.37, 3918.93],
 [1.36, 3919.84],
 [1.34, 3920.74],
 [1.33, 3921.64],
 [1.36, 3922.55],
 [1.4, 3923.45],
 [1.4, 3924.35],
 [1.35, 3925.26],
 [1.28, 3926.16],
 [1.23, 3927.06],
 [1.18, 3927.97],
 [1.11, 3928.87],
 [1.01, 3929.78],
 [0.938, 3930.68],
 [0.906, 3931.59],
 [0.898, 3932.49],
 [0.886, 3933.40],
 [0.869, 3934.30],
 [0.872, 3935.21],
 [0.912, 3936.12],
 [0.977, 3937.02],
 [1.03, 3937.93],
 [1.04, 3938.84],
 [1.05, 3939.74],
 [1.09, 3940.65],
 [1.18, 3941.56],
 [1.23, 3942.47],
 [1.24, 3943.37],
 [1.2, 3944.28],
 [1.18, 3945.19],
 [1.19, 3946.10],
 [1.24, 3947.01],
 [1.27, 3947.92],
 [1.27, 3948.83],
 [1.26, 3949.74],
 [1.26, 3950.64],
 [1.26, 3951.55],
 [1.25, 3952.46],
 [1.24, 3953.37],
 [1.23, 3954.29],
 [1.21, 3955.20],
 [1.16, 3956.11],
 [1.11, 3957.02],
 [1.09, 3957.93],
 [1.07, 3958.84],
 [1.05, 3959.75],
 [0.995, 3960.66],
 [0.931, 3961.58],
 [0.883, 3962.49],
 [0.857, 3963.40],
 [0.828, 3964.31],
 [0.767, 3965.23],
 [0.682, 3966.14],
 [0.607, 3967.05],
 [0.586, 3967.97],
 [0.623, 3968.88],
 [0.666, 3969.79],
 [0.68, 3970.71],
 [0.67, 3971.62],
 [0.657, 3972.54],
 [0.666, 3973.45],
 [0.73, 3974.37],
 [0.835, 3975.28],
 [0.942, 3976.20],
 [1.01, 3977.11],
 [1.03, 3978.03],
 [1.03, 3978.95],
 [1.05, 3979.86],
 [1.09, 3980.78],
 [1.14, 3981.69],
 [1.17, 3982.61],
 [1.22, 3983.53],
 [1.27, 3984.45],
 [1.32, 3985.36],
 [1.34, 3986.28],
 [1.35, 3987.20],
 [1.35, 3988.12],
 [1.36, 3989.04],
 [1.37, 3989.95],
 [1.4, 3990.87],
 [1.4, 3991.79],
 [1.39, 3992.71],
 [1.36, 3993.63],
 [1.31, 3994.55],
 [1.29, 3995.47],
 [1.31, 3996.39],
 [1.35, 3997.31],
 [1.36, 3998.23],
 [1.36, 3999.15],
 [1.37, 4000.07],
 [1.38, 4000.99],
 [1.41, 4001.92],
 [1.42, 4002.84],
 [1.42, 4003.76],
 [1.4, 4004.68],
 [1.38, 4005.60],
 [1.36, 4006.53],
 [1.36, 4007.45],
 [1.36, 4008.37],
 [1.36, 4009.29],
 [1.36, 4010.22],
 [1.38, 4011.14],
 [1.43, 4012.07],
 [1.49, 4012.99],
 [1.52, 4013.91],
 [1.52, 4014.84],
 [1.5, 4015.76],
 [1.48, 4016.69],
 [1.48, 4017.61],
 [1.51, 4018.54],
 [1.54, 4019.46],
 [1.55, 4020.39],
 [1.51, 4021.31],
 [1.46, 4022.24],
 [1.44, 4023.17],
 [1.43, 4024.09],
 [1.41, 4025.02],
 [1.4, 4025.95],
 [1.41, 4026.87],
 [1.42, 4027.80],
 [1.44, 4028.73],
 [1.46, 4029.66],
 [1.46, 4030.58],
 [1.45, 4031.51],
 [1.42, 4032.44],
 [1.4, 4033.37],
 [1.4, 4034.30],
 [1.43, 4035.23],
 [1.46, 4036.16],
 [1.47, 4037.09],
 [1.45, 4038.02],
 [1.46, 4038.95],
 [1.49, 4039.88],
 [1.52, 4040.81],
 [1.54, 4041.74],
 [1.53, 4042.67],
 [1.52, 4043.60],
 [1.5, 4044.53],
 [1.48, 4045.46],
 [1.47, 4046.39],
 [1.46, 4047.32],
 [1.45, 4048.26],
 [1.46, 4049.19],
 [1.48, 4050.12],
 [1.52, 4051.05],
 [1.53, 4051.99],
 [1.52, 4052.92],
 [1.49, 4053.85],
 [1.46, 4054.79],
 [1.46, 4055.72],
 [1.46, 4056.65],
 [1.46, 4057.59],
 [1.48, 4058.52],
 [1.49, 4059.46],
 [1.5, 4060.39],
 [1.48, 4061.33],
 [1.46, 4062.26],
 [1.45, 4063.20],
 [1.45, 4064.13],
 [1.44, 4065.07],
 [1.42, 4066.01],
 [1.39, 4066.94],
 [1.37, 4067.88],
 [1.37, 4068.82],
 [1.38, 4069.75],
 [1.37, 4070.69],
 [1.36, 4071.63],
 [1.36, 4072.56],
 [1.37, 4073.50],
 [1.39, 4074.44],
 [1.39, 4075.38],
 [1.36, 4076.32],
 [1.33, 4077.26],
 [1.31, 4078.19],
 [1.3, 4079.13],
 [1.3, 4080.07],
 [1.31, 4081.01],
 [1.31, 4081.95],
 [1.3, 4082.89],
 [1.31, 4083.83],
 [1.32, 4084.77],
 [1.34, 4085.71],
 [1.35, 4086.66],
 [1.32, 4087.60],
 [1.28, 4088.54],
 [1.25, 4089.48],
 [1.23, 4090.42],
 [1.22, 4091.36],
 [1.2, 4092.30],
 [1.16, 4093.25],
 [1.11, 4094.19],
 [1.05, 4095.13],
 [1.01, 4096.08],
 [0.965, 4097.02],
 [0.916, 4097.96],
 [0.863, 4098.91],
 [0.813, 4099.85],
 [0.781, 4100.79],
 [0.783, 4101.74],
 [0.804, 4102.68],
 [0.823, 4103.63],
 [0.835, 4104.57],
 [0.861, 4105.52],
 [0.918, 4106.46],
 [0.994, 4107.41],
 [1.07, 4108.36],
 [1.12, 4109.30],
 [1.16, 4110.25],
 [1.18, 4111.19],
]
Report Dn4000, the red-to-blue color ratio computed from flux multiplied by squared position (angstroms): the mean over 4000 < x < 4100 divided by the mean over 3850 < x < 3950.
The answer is 1.3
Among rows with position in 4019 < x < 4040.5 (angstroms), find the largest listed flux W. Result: 1.55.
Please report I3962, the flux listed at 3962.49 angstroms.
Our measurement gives 0.883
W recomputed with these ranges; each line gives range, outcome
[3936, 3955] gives 1.27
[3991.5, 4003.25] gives 1.42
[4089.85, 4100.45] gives 1.23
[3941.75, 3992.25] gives 1.4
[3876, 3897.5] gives 1.1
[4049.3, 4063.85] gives 1.53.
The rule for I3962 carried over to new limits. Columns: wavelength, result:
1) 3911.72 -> 1.32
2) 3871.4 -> 1.11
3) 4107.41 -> 0.994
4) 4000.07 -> 1.37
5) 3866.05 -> 1.32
